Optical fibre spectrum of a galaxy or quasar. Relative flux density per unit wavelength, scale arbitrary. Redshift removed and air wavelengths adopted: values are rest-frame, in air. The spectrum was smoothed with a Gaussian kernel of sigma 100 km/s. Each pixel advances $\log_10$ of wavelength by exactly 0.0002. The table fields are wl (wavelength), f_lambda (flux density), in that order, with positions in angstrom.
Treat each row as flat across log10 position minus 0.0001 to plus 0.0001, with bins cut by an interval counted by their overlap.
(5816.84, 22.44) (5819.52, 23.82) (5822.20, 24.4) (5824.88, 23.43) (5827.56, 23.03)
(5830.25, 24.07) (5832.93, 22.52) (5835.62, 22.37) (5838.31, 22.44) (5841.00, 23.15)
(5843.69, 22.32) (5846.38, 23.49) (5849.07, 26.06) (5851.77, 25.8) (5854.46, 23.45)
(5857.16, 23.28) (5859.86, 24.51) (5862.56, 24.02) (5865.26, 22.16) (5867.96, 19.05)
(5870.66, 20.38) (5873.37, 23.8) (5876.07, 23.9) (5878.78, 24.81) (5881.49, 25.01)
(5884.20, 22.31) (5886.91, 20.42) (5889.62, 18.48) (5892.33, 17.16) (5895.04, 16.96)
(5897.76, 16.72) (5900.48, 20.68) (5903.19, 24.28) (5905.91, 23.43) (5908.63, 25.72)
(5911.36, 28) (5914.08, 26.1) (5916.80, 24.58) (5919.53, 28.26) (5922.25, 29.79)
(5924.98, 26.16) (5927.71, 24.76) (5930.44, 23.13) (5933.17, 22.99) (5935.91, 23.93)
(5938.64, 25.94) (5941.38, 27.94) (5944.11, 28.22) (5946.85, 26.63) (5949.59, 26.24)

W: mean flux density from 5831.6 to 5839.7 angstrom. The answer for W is 22.4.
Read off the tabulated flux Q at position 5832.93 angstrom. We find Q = 22.52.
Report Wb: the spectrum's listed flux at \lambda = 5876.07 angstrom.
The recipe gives 23.9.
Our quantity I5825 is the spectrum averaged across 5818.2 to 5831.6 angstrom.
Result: 23.8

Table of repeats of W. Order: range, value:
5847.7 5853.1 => 25.9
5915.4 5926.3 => 27.2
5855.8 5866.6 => 23.5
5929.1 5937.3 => 23.4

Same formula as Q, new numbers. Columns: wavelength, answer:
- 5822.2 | 24.4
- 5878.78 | 24.81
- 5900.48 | 20.68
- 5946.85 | 26.63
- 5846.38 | 23.49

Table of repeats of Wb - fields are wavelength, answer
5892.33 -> 17.16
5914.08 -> 26.1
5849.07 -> 26.06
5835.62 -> 22.37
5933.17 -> 22.99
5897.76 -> 16.72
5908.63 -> 25.72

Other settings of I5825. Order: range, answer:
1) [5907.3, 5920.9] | 26.5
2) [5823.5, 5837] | 23.1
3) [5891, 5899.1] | 16.9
